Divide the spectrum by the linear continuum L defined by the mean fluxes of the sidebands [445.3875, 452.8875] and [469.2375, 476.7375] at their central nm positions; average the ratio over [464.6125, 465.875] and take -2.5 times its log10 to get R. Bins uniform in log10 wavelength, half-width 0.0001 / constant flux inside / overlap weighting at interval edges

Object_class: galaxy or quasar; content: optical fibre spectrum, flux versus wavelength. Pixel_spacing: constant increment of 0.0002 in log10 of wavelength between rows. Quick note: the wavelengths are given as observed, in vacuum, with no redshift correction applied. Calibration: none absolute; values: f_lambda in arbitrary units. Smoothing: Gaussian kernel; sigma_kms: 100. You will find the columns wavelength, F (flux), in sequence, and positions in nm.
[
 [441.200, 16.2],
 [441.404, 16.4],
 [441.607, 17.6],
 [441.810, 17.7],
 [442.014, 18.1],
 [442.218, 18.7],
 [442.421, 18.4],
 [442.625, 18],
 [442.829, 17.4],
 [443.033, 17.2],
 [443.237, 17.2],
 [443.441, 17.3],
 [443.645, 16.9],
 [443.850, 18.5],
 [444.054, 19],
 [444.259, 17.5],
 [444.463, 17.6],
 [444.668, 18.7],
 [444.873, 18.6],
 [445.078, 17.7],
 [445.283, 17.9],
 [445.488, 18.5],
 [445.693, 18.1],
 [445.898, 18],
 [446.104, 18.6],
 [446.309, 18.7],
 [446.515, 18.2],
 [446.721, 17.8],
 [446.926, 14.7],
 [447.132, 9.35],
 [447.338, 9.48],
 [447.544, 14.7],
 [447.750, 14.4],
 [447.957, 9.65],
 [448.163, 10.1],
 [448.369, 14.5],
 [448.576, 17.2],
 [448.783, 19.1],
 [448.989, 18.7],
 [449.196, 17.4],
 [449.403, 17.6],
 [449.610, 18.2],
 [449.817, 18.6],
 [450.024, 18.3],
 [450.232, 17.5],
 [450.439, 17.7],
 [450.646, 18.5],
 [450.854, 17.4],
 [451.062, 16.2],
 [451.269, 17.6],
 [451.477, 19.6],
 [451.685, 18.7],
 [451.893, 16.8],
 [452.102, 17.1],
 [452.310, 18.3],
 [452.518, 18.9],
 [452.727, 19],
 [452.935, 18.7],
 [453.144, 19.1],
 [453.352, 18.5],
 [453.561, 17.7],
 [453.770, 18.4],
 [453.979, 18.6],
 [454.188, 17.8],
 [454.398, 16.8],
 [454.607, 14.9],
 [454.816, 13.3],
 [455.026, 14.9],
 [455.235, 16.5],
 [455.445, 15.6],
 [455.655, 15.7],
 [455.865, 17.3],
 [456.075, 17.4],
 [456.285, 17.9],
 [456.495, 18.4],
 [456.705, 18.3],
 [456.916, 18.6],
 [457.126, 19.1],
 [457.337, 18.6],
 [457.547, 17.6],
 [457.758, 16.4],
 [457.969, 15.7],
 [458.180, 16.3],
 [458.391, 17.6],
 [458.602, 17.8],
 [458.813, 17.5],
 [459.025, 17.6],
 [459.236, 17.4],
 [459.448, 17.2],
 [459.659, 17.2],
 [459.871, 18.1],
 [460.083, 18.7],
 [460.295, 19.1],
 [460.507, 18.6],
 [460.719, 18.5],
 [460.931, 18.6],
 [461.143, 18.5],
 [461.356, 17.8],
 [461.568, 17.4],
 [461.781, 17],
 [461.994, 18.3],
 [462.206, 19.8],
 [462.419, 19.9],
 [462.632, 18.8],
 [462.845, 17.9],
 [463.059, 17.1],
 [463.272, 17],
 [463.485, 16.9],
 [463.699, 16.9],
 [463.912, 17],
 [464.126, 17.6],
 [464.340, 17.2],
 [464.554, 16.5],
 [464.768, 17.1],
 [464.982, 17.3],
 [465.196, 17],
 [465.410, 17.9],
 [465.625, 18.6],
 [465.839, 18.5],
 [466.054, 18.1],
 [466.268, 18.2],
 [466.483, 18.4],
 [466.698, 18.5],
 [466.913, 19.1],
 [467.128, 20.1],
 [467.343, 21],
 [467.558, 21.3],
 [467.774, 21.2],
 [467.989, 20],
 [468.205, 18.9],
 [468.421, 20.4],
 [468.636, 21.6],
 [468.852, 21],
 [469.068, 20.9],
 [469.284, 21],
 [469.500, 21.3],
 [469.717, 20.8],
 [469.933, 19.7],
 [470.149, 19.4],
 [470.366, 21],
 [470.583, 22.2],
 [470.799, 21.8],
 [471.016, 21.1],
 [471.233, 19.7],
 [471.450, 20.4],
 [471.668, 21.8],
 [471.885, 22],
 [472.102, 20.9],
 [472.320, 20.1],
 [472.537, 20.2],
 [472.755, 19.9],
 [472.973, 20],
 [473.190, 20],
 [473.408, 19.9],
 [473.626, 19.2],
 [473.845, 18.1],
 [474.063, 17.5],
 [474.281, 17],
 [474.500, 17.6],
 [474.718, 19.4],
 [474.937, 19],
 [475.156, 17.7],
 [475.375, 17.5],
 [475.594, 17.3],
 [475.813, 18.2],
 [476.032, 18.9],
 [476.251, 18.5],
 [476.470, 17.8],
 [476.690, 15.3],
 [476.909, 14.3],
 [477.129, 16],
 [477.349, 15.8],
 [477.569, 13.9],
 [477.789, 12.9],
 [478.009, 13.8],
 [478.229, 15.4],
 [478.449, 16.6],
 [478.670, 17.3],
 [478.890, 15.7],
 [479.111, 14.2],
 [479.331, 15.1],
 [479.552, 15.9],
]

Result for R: 0.06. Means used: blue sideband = 16.8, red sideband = 19.5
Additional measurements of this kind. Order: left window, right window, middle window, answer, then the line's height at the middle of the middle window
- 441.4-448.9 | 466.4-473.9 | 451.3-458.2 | 0.038 mag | 18.1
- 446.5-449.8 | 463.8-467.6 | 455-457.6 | -0.057 mag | 16.6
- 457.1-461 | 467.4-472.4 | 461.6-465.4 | 0.082 mag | 19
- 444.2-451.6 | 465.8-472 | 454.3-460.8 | 0.071 mag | 18.4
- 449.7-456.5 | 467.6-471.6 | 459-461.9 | 0.055 mag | 18.9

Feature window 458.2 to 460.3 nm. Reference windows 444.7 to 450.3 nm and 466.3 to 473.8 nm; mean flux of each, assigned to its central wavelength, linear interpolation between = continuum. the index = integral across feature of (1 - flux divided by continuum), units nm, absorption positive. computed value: 0.09 nm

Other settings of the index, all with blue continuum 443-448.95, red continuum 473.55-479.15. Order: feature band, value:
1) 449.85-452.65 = -0.25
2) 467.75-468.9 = -0.26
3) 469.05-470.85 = -0.45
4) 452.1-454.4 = -0.26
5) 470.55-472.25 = -0.46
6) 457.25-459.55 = -0.10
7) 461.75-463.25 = -0.16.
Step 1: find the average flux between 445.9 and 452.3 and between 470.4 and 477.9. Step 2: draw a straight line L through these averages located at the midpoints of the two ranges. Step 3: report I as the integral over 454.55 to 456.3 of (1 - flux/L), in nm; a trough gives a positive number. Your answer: 0.12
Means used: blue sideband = 16.5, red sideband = 18.6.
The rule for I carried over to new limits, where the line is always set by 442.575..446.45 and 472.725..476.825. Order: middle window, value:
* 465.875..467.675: -0.11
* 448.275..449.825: 0.03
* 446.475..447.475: 0.24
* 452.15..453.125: -0.03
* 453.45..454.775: 0.07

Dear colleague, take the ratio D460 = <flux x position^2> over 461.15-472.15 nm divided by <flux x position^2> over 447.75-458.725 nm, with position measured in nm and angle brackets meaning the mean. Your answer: 1.2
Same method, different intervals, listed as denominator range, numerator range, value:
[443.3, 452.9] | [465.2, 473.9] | 1.29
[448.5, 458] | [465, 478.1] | 1.16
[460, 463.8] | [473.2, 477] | 1.04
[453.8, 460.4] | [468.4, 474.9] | 1.25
